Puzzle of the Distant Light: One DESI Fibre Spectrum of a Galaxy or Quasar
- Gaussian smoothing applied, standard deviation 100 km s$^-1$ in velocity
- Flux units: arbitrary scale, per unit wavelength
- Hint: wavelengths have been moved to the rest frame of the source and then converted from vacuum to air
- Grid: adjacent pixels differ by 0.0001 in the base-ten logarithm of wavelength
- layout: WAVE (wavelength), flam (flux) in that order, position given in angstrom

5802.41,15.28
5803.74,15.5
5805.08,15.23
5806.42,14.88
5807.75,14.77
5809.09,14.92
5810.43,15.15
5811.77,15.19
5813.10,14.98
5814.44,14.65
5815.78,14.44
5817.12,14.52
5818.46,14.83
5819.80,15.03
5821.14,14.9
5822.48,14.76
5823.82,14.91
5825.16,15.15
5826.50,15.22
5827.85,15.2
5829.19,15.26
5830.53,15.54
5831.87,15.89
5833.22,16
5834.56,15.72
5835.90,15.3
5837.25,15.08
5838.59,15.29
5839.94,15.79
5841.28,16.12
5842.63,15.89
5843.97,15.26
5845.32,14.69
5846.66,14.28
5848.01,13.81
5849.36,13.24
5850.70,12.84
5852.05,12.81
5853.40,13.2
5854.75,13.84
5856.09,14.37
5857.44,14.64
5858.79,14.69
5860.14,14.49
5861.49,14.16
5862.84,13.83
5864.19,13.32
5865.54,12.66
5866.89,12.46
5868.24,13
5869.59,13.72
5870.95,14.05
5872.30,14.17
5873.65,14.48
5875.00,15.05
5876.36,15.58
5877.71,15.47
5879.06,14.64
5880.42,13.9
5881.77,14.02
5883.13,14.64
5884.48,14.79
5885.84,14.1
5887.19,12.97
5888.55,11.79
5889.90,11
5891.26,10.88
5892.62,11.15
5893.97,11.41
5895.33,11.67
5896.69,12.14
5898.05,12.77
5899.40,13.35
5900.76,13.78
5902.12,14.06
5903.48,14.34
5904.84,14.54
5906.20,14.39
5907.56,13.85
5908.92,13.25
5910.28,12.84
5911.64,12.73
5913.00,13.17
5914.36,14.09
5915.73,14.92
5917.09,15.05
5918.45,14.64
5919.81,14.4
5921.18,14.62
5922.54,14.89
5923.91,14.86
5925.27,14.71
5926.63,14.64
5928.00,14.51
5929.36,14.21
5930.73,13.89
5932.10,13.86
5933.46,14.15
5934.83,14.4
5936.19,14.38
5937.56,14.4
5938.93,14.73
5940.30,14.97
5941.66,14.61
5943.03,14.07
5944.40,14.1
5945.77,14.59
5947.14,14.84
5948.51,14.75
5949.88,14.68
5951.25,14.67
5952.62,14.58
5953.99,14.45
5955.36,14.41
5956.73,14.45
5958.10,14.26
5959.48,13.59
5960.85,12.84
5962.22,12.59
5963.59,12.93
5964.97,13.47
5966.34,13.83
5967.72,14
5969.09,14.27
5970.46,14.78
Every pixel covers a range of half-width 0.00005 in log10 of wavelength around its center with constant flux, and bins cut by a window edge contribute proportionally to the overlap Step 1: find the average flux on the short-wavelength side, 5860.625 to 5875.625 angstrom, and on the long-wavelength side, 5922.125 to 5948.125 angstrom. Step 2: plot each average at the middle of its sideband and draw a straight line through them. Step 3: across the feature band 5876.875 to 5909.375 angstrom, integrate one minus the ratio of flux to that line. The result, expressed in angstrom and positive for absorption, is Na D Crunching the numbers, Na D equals 1.6 angstrom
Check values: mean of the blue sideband 13.7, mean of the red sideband 14.5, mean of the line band 13.3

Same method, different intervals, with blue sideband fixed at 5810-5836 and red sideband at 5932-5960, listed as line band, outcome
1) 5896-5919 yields 1.4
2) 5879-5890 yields 0.9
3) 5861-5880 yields 1.1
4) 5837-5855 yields 0.7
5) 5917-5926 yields -0.1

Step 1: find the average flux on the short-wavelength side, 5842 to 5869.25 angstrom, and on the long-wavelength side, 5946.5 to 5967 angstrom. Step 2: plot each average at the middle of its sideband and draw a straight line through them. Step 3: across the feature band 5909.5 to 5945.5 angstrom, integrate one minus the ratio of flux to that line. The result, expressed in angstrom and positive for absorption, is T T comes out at -0.8 angstrom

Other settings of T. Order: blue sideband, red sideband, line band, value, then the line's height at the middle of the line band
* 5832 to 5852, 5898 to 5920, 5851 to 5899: 3.2 angstrom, 14.4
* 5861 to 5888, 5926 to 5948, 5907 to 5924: 0.2 angstrom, 14.3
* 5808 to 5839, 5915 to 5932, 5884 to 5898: 2.4 angstrom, 14.8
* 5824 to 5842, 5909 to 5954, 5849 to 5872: 2.3 angstrom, 15.2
